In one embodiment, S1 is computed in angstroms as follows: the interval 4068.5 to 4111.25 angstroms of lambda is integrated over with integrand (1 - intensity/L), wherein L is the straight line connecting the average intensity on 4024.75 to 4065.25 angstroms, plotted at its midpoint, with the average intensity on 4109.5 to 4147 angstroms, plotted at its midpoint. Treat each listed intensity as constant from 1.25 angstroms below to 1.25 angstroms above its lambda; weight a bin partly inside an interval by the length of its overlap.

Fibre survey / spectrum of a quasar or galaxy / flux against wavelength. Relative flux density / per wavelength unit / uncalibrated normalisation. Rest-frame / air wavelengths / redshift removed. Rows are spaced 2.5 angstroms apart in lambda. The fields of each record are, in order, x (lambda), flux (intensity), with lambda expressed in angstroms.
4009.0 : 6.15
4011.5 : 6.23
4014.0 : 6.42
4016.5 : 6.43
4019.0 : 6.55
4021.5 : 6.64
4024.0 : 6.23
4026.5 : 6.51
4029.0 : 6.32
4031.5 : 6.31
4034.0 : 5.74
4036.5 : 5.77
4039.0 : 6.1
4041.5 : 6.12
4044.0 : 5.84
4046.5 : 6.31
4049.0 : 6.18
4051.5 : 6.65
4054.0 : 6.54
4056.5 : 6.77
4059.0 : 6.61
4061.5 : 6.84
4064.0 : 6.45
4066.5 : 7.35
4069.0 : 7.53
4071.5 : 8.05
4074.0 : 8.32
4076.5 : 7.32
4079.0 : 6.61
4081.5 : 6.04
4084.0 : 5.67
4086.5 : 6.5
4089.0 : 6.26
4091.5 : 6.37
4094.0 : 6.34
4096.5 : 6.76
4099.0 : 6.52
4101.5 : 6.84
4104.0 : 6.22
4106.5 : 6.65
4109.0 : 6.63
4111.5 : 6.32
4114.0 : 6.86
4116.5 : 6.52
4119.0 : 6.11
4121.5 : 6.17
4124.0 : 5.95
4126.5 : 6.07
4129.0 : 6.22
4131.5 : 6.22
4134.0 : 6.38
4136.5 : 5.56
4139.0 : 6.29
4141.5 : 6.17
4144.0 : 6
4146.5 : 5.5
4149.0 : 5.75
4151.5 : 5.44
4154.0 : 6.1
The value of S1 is -3.3 angstroms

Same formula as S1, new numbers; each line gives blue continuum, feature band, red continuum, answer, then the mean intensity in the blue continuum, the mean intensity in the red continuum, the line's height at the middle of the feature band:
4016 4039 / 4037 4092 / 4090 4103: -2.0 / 6.26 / 6.55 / 6.42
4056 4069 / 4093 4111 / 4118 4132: -0.5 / 6.88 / 6.12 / 6.4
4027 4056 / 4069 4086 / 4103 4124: -1.9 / 6.2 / 6.41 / 6.3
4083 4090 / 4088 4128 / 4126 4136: -1.6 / 6.16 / 6.18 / 6.17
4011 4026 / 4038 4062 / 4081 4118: 0.2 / 6.43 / 6.44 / 6.43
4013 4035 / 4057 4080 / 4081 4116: -2.9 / 6.36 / 6.44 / 6.4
